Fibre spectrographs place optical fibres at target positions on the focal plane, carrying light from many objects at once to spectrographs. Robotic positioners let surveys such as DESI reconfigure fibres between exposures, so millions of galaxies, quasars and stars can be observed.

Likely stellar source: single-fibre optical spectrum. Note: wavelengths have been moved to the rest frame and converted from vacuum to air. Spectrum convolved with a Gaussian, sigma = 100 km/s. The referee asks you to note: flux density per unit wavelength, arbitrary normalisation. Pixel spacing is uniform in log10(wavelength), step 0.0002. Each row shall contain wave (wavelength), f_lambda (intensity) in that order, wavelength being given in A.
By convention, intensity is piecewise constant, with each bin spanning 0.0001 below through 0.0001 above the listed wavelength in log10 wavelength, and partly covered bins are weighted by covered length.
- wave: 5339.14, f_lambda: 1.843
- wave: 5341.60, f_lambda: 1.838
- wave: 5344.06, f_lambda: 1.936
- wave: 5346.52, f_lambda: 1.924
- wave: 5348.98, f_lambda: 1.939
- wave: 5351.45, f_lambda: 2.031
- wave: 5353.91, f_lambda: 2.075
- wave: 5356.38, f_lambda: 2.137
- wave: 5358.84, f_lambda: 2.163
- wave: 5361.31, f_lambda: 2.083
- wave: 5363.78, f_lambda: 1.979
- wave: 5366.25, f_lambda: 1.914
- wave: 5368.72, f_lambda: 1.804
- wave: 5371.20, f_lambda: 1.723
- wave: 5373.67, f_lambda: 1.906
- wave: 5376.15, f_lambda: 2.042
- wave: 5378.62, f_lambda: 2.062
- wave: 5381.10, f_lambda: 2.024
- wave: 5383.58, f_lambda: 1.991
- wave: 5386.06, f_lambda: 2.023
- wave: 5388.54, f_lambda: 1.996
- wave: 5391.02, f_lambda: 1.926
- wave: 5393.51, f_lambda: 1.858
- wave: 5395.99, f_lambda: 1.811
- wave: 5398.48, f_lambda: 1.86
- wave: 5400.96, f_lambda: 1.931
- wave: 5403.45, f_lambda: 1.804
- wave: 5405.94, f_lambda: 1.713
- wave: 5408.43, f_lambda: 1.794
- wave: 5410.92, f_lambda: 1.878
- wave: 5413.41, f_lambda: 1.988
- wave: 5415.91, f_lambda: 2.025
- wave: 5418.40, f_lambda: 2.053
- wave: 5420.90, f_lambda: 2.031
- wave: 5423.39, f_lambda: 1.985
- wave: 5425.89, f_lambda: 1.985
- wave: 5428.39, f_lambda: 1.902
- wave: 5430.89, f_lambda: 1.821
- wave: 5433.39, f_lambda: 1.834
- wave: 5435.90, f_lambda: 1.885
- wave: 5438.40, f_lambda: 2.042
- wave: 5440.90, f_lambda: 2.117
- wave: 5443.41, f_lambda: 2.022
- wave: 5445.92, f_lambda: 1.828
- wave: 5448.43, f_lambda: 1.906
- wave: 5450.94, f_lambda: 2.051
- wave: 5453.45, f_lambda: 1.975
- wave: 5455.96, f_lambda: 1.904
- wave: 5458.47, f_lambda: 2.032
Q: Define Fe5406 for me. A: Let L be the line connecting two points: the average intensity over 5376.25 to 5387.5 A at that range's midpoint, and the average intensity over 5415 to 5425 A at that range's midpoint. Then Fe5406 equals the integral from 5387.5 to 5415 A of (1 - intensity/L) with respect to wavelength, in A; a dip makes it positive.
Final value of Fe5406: 2.1 A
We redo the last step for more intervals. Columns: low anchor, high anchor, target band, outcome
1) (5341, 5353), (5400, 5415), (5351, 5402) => -1.8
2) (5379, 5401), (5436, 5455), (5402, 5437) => 1.0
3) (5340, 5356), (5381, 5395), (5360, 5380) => 0.2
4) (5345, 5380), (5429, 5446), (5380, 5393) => -0.1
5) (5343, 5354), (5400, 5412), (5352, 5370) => -0.8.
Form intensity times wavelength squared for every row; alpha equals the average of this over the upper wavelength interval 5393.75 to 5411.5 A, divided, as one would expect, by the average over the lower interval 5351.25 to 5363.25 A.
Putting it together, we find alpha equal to 0.89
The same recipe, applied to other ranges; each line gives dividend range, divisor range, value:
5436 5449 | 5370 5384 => 1.04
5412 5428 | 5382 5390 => 1.01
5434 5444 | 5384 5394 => 1.04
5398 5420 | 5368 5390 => 0.98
